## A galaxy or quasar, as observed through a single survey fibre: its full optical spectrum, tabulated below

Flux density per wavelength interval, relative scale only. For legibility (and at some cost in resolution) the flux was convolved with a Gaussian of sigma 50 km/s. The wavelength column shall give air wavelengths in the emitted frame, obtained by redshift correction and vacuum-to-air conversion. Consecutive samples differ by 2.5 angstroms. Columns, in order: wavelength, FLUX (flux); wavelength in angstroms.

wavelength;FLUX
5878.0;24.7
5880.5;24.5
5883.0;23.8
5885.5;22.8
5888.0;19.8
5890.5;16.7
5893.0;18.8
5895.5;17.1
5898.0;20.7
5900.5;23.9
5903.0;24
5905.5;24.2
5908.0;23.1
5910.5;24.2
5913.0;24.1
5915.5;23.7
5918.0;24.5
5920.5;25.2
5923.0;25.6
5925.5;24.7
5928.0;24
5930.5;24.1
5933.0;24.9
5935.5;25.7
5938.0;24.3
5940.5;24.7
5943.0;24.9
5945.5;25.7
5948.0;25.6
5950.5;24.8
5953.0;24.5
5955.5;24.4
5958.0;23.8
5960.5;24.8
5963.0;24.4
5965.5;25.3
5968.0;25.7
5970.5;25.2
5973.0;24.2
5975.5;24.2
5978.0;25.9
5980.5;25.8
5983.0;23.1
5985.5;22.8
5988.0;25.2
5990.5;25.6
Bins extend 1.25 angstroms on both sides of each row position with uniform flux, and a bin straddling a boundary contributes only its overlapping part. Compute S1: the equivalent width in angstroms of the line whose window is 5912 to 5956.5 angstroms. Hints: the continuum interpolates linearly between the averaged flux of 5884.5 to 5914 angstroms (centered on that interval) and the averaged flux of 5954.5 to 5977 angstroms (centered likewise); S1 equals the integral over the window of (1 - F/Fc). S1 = -2.96 angstroms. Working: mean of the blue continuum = 21.6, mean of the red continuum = 24.7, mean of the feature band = 24.8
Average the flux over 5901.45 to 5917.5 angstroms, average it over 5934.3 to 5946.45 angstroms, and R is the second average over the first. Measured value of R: 1.05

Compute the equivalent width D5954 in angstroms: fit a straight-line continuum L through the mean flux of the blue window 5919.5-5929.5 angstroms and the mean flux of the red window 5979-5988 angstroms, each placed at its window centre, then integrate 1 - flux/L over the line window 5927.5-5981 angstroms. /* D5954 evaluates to -0.8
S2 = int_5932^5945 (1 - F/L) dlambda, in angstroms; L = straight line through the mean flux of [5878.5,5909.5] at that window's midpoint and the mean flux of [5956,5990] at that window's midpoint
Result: -0.87 angstroms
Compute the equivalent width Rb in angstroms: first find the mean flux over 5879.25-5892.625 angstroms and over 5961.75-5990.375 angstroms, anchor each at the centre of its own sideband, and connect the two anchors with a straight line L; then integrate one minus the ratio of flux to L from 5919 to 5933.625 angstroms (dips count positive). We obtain -1.2 angstroms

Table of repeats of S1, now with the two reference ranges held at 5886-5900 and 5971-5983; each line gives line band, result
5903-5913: -1.9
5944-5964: -1.3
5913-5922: -1.6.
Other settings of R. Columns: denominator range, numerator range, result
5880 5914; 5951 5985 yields 1.13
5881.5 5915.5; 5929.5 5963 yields 1.13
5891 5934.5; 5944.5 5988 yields 1.06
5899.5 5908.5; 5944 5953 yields 1.06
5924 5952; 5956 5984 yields 1.00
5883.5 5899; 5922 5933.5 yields 1.26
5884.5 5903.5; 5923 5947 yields 1.22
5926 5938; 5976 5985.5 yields 1.00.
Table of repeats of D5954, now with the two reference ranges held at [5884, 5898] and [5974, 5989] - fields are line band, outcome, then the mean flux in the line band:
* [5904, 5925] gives -3.8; 24.3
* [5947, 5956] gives -0.8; 24.8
